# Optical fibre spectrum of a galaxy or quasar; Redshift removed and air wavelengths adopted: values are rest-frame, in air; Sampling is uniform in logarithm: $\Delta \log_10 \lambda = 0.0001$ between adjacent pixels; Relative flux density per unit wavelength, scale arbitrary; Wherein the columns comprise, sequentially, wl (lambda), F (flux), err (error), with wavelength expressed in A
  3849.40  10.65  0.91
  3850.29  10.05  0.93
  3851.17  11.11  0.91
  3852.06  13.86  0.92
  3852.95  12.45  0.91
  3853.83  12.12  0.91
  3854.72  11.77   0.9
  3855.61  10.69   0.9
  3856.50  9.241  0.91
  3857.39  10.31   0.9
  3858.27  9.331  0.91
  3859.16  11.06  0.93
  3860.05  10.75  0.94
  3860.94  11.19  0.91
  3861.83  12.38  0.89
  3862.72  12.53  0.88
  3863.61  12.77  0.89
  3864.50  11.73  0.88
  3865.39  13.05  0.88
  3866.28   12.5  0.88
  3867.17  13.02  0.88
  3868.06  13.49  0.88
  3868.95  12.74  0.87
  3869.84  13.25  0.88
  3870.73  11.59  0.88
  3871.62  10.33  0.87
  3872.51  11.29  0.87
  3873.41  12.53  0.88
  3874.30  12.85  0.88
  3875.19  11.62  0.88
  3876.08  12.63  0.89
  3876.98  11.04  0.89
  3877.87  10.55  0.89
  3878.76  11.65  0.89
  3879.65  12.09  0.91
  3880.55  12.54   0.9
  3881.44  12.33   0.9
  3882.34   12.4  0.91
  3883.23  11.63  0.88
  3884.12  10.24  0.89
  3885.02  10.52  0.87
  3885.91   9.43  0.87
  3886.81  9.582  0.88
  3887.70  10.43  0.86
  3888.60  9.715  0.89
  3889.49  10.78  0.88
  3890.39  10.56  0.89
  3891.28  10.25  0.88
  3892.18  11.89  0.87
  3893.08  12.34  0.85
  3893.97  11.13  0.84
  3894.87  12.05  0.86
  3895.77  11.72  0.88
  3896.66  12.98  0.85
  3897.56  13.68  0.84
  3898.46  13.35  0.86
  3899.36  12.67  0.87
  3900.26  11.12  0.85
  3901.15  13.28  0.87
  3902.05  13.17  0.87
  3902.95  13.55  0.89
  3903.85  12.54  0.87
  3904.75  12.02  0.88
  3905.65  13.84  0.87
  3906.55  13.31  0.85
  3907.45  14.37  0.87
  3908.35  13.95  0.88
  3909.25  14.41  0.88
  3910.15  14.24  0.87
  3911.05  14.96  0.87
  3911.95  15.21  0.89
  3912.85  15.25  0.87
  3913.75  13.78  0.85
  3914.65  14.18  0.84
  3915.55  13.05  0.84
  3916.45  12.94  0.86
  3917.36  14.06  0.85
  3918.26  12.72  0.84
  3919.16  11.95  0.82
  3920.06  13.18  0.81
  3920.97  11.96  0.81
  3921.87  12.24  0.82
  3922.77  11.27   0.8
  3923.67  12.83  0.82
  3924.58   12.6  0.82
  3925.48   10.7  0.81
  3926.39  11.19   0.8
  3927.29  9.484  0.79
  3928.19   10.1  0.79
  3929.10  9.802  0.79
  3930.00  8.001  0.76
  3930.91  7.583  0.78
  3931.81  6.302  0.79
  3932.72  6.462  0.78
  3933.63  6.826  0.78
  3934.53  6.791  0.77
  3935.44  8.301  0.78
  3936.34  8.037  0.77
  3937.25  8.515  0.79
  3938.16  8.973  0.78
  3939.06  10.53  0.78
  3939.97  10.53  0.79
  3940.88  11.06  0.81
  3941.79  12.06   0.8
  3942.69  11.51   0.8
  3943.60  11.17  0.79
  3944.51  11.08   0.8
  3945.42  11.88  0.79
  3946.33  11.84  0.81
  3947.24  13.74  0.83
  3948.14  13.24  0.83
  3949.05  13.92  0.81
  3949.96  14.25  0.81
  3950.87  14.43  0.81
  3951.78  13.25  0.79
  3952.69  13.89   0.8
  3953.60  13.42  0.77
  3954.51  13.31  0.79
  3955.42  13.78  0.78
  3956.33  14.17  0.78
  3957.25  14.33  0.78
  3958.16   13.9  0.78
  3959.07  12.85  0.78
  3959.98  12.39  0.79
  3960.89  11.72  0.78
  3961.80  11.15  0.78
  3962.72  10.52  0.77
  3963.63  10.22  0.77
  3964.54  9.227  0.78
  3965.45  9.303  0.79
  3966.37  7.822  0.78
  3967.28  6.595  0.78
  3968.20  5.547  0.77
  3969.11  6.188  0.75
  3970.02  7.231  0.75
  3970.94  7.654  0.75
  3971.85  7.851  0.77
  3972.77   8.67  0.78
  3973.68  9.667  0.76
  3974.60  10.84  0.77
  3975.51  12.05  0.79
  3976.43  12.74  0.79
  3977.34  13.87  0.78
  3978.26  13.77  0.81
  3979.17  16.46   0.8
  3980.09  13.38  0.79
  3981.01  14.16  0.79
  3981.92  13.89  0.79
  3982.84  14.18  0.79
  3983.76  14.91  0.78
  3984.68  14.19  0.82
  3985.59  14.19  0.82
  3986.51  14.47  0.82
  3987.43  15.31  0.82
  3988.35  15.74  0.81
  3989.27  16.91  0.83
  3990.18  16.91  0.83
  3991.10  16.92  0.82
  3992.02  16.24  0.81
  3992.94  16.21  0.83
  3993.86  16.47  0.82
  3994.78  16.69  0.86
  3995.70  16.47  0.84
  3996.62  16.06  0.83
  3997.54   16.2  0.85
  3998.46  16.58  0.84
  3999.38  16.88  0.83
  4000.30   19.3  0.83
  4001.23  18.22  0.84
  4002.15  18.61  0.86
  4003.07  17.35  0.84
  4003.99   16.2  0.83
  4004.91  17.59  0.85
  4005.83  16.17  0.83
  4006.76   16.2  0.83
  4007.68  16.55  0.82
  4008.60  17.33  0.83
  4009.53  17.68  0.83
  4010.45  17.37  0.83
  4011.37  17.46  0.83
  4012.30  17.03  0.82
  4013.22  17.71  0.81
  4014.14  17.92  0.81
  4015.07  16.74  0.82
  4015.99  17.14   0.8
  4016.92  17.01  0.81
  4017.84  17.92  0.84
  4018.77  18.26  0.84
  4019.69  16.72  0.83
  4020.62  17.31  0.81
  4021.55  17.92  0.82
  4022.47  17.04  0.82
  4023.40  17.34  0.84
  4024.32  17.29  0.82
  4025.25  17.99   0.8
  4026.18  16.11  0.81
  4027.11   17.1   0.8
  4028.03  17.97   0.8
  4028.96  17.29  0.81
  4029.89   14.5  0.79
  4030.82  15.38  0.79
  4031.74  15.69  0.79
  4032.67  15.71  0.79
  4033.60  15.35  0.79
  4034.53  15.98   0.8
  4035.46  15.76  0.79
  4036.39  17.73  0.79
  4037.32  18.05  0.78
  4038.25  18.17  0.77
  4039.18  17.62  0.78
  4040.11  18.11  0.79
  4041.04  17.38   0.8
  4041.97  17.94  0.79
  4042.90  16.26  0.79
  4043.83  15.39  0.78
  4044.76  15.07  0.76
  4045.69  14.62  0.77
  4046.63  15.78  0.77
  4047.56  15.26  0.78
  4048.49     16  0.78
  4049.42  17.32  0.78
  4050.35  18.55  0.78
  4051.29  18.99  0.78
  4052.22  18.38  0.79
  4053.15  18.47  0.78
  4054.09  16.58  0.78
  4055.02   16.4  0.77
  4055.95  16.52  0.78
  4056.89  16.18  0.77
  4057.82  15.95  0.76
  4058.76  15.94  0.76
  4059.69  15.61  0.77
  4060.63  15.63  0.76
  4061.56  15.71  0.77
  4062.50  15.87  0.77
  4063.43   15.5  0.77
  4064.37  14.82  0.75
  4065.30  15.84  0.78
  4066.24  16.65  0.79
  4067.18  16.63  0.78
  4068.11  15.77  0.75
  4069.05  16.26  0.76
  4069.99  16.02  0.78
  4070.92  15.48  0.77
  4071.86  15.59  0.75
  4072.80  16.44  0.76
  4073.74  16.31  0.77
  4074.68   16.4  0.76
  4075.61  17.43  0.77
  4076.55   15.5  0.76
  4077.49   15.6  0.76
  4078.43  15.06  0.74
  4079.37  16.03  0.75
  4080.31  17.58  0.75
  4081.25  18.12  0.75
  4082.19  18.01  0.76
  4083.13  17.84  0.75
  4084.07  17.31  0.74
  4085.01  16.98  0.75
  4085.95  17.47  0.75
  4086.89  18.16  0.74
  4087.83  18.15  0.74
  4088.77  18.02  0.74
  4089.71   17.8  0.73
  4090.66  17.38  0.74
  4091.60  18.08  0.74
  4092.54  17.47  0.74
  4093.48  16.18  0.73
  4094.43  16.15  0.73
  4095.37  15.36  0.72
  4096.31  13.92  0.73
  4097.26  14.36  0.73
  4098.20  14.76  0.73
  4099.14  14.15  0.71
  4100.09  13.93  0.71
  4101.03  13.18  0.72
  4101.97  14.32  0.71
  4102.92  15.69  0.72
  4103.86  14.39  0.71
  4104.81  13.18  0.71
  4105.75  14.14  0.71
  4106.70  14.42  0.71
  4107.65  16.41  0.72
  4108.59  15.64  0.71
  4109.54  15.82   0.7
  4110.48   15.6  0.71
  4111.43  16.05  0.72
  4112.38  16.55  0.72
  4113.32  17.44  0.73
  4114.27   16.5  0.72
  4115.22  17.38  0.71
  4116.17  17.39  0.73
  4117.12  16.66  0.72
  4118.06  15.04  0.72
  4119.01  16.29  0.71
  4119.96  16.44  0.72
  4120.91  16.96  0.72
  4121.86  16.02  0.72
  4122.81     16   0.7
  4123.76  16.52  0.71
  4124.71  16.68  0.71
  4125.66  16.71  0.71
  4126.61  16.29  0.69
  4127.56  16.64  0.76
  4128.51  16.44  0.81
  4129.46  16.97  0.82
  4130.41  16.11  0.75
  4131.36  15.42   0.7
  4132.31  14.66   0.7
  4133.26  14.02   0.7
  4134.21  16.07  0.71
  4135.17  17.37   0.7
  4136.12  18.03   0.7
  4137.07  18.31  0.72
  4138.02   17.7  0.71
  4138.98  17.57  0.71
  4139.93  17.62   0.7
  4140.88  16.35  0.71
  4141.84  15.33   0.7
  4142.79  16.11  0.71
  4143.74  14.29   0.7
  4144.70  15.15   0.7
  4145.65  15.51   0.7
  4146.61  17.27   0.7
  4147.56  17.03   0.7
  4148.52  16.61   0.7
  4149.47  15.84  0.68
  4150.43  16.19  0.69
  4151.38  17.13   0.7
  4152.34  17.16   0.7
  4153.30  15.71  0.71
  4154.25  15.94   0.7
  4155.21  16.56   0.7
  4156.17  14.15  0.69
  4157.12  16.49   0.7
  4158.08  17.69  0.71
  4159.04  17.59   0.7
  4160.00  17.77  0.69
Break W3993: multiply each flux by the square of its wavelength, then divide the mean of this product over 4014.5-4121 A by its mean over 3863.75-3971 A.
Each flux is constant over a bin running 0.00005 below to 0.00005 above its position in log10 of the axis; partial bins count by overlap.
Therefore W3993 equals 1.5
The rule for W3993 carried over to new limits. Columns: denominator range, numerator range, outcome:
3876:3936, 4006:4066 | 1.53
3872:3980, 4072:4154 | 1.55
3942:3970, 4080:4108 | 1.48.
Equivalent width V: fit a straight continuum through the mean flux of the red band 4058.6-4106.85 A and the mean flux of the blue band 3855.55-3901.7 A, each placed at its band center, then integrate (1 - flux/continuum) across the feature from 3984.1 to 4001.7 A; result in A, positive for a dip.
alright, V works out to -2.8 A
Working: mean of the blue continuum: 11.6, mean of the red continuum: 16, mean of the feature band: 16.3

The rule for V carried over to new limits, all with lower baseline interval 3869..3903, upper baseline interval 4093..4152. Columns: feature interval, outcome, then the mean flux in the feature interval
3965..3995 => 1.81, 12.6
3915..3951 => 4.69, 10.9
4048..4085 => -3.94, 16.5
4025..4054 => -4.63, 16.8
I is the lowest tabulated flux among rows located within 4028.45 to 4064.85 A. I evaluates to 14.5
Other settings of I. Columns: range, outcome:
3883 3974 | 5.547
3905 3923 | 11.27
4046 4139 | 13.18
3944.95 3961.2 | 11.72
